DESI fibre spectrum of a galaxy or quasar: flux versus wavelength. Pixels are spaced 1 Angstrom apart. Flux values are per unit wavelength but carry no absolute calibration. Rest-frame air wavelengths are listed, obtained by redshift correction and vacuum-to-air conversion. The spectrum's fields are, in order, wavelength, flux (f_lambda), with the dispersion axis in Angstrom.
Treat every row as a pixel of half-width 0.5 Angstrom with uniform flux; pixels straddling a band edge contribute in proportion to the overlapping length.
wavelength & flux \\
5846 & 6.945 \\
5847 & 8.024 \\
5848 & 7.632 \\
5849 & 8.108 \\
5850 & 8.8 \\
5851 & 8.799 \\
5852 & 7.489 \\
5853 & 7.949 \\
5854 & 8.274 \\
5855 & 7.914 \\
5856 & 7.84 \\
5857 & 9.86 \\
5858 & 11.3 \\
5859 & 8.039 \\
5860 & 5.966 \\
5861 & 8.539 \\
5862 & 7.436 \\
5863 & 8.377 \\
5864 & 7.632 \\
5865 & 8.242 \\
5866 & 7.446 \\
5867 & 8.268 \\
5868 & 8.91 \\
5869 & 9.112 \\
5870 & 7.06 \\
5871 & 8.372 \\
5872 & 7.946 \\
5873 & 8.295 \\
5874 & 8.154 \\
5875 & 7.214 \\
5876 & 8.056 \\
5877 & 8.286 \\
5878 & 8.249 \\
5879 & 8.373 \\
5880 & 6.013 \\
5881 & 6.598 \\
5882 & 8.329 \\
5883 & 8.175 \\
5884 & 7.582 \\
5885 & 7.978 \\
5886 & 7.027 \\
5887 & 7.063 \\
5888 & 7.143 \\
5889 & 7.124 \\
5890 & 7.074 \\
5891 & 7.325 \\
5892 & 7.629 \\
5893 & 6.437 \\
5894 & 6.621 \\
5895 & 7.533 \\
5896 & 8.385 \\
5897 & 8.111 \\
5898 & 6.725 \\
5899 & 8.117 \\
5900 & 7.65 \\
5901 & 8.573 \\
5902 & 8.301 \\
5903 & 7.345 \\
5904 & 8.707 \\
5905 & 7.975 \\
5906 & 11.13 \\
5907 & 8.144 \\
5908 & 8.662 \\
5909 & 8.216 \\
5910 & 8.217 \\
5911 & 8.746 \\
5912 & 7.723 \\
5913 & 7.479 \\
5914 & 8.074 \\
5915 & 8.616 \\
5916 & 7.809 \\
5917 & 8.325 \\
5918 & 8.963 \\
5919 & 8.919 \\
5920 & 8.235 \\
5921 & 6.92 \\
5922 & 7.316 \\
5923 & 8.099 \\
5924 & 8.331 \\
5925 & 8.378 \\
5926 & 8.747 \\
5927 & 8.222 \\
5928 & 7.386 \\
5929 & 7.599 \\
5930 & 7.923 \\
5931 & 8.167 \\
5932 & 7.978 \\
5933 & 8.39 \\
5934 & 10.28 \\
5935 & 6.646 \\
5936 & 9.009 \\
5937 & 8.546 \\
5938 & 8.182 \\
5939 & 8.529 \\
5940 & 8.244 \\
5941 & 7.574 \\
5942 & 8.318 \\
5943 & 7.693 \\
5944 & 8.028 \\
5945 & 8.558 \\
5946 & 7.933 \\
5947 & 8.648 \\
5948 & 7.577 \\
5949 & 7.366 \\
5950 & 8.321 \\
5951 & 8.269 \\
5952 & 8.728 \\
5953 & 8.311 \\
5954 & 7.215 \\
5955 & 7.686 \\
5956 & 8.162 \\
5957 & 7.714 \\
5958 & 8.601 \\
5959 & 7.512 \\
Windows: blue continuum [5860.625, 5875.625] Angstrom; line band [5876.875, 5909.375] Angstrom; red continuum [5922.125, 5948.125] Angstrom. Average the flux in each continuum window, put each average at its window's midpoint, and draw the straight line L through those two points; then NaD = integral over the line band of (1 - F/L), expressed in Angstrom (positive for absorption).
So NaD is 1.4 Angstrom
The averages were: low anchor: 8.06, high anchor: 8.19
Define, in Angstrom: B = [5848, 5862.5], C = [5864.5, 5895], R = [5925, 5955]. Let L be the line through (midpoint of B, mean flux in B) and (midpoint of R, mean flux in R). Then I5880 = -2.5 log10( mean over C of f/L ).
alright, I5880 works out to 0.08 mag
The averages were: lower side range 8.28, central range 7.67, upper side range 8.15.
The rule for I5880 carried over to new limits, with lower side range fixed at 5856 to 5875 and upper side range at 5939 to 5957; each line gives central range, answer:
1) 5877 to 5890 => 0.10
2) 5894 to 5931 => 0.00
